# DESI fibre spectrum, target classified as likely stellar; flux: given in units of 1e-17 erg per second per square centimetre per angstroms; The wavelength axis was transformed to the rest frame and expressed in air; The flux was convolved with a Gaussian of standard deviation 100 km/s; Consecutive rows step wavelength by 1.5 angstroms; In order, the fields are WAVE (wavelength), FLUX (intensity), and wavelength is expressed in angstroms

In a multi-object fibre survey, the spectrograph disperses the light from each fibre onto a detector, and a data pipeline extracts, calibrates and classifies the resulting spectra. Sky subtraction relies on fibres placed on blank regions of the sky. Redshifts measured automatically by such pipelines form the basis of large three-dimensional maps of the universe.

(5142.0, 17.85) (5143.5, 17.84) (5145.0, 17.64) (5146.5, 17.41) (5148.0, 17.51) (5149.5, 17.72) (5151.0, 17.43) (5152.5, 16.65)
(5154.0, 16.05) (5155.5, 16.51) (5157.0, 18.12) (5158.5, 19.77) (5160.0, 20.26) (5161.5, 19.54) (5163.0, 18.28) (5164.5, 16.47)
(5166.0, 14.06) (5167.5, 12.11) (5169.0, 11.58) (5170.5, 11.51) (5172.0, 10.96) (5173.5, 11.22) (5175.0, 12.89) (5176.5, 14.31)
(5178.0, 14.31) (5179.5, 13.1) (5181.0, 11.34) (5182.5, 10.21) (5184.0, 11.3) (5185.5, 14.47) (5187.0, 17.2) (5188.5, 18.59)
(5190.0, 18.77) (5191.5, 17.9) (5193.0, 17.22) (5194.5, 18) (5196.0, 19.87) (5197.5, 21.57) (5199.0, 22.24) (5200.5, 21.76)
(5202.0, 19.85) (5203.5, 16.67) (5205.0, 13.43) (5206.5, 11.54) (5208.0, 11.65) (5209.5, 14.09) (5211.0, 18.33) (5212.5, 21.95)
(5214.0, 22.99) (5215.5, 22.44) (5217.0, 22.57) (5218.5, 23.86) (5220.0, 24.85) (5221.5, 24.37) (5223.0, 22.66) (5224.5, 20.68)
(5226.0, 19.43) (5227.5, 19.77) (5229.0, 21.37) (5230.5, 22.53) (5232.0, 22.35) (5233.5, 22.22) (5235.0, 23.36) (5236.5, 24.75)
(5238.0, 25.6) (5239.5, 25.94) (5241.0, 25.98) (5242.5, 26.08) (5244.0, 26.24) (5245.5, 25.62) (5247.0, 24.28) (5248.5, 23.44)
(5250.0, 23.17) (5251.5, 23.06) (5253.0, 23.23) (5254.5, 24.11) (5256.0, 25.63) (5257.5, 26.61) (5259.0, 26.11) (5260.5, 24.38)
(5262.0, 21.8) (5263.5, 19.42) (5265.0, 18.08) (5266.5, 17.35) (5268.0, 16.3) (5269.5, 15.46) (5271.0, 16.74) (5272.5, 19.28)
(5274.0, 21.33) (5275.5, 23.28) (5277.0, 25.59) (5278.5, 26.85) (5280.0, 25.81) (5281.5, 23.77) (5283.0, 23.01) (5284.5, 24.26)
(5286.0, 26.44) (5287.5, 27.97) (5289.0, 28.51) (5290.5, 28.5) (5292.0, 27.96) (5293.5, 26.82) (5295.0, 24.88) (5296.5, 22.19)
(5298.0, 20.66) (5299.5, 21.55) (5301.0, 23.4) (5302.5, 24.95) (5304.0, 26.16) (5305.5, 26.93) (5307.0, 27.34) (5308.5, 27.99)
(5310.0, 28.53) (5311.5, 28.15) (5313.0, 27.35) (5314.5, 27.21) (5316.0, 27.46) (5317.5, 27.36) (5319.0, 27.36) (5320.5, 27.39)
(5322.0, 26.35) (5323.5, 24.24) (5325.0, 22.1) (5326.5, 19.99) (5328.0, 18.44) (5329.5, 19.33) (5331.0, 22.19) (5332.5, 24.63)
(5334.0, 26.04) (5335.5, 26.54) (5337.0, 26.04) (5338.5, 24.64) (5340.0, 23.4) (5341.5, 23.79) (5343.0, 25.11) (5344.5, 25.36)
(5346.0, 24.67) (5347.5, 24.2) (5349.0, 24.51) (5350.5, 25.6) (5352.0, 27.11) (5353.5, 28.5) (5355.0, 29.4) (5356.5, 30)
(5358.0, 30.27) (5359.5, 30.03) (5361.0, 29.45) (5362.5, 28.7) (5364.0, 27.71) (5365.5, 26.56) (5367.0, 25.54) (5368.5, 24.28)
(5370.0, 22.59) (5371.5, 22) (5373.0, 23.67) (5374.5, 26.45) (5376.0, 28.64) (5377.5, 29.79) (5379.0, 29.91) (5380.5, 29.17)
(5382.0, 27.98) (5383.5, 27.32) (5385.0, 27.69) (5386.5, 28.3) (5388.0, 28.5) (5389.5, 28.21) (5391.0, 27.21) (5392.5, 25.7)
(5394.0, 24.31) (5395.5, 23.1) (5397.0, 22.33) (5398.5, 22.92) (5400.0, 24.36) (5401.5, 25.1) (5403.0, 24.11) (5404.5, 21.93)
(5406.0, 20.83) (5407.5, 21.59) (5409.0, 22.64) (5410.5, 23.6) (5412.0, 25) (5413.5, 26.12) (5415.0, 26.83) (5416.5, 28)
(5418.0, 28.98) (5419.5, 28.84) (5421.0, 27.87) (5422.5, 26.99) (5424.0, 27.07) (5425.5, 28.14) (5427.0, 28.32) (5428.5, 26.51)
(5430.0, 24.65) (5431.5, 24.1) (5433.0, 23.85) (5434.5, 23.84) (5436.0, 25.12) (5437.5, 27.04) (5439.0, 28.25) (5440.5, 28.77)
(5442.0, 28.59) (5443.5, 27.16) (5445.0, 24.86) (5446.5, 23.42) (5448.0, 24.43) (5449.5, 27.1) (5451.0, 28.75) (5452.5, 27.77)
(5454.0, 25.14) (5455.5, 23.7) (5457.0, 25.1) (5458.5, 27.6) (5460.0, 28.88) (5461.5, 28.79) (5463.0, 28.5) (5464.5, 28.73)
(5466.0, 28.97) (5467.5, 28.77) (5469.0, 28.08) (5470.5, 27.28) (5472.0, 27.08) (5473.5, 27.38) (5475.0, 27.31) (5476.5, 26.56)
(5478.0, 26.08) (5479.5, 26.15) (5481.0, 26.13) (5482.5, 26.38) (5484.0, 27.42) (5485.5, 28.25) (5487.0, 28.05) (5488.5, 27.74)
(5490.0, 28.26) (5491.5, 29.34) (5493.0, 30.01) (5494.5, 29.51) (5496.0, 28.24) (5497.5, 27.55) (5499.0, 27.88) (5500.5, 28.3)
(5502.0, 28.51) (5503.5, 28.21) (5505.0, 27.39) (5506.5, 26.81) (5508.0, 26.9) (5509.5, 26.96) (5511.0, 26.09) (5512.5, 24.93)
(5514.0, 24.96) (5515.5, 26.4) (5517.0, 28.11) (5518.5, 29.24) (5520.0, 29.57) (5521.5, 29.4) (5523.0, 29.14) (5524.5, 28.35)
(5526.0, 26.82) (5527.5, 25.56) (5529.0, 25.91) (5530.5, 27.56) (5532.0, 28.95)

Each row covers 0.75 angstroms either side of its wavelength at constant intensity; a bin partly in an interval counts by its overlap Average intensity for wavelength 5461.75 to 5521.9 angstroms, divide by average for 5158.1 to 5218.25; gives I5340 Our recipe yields 1.7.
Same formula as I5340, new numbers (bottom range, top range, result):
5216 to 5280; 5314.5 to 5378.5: 1.13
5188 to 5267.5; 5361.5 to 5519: 1.24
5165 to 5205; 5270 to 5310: 1.60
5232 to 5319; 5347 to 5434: 1.08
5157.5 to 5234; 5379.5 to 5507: 1.51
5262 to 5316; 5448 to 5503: 1.15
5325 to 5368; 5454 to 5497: 1.08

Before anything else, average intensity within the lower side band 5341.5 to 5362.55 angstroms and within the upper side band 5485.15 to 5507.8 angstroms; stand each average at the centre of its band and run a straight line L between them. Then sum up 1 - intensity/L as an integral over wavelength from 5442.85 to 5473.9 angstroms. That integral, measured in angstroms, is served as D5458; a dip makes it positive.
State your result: 1.0 angstroms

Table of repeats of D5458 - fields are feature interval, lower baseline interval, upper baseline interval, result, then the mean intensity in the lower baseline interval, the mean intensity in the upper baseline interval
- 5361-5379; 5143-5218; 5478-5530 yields -2.6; 16.6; 27.6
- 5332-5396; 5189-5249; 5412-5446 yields -4.0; 21.2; 26.7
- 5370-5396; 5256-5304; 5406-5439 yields -1.7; 23.3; 25.9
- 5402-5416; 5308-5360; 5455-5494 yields 1.6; 25.7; 27.6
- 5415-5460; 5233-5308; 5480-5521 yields 0.1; 23.9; 27.7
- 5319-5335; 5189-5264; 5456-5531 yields 0.4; 21.7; 27.6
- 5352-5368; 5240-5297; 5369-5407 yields -2.1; 23.7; 25.6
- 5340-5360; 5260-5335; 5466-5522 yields -1.3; 24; 27.6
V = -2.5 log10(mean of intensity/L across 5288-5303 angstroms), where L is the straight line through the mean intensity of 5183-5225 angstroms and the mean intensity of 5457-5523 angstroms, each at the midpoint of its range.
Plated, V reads -0.15 mag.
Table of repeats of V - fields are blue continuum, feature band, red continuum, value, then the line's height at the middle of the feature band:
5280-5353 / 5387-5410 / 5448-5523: 0.09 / 26.3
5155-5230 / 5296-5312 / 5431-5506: -0.18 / 21.4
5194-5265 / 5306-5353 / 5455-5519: -0.05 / 24.1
